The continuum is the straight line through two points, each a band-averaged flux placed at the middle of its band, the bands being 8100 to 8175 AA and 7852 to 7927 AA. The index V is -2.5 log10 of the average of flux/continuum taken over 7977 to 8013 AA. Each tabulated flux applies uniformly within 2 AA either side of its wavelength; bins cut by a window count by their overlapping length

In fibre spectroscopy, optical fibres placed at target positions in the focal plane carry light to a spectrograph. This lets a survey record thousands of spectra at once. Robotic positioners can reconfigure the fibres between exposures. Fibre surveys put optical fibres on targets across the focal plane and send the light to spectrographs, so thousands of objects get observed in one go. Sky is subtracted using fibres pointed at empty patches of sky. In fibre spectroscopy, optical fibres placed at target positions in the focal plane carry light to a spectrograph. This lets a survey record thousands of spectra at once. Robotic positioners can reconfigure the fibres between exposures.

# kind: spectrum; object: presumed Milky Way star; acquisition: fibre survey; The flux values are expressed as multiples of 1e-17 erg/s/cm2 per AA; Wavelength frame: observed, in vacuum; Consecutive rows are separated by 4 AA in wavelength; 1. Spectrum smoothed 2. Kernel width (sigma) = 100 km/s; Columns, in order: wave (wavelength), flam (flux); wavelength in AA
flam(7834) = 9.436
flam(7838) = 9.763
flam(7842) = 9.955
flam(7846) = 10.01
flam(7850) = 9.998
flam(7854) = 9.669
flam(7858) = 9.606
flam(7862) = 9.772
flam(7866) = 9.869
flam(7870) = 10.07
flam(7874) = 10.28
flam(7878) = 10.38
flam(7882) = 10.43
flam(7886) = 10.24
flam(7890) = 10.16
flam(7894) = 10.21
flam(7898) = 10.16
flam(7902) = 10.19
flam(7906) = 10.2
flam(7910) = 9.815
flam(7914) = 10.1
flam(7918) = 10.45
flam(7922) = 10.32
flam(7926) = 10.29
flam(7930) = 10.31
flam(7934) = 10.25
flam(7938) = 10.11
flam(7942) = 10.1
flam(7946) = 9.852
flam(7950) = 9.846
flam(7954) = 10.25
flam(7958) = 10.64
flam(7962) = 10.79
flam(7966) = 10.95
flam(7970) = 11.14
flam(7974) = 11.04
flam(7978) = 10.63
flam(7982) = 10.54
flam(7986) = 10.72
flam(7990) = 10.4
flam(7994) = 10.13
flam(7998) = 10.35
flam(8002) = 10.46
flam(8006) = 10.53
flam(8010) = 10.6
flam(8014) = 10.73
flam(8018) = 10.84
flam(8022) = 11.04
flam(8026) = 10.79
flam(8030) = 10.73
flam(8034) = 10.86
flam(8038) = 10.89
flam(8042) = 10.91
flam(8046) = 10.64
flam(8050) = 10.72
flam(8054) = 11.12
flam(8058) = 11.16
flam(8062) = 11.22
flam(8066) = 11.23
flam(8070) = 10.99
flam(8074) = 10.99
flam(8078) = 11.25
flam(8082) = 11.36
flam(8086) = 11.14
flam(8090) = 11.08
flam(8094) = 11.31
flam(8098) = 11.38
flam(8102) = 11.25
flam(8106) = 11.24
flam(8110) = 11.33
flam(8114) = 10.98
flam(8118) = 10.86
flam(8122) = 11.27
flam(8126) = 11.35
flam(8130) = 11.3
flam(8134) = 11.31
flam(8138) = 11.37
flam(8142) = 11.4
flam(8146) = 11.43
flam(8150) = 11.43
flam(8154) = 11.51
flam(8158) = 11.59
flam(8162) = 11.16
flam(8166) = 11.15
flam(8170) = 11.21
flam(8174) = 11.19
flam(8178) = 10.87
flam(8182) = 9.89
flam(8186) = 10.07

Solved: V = 0.01 mag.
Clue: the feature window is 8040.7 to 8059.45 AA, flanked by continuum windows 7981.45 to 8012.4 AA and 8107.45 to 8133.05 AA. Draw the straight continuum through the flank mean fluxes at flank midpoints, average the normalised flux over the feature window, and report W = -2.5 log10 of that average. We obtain -0.01 mag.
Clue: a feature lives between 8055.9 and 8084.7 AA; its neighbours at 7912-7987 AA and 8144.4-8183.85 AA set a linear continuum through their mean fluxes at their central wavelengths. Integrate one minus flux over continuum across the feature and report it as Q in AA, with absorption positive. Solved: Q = -0.9 AA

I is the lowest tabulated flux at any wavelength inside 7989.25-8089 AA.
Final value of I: 10.13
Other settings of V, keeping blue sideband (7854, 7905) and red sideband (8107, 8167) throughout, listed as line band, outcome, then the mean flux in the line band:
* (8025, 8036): 0.00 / 10.8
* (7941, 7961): 0.03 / 10.2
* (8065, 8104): -0.01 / 11.2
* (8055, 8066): -0.02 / 11.2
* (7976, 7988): -0.01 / 10.6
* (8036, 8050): 0.01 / 10.8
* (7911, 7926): 0.00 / 10.3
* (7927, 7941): 0.01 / 10.2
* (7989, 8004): 0.03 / 10.3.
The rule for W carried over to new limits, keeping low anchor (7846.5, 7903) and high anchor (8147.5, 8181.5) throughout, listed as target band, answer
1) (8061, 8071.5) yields -0.03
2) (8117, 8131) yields -0.02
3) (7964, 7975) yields -0.06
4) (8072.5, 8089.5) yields -0.03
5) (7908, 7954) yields 0.02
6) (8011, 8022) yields -0.02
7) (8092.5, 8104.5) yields -0.04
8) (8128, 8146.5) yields -0.02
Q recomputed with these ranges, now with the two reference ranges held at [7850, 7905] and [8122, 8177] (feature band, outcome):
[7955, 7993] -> -0.76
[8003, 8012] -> 0.10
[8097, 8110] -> -0.20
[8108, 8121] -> 0.11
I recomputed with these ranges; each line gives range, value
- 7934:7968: 9.846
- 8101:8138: 10.86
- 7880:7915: 9.815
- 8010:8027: 10.6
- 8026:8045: 10.73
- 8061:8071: 10.99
